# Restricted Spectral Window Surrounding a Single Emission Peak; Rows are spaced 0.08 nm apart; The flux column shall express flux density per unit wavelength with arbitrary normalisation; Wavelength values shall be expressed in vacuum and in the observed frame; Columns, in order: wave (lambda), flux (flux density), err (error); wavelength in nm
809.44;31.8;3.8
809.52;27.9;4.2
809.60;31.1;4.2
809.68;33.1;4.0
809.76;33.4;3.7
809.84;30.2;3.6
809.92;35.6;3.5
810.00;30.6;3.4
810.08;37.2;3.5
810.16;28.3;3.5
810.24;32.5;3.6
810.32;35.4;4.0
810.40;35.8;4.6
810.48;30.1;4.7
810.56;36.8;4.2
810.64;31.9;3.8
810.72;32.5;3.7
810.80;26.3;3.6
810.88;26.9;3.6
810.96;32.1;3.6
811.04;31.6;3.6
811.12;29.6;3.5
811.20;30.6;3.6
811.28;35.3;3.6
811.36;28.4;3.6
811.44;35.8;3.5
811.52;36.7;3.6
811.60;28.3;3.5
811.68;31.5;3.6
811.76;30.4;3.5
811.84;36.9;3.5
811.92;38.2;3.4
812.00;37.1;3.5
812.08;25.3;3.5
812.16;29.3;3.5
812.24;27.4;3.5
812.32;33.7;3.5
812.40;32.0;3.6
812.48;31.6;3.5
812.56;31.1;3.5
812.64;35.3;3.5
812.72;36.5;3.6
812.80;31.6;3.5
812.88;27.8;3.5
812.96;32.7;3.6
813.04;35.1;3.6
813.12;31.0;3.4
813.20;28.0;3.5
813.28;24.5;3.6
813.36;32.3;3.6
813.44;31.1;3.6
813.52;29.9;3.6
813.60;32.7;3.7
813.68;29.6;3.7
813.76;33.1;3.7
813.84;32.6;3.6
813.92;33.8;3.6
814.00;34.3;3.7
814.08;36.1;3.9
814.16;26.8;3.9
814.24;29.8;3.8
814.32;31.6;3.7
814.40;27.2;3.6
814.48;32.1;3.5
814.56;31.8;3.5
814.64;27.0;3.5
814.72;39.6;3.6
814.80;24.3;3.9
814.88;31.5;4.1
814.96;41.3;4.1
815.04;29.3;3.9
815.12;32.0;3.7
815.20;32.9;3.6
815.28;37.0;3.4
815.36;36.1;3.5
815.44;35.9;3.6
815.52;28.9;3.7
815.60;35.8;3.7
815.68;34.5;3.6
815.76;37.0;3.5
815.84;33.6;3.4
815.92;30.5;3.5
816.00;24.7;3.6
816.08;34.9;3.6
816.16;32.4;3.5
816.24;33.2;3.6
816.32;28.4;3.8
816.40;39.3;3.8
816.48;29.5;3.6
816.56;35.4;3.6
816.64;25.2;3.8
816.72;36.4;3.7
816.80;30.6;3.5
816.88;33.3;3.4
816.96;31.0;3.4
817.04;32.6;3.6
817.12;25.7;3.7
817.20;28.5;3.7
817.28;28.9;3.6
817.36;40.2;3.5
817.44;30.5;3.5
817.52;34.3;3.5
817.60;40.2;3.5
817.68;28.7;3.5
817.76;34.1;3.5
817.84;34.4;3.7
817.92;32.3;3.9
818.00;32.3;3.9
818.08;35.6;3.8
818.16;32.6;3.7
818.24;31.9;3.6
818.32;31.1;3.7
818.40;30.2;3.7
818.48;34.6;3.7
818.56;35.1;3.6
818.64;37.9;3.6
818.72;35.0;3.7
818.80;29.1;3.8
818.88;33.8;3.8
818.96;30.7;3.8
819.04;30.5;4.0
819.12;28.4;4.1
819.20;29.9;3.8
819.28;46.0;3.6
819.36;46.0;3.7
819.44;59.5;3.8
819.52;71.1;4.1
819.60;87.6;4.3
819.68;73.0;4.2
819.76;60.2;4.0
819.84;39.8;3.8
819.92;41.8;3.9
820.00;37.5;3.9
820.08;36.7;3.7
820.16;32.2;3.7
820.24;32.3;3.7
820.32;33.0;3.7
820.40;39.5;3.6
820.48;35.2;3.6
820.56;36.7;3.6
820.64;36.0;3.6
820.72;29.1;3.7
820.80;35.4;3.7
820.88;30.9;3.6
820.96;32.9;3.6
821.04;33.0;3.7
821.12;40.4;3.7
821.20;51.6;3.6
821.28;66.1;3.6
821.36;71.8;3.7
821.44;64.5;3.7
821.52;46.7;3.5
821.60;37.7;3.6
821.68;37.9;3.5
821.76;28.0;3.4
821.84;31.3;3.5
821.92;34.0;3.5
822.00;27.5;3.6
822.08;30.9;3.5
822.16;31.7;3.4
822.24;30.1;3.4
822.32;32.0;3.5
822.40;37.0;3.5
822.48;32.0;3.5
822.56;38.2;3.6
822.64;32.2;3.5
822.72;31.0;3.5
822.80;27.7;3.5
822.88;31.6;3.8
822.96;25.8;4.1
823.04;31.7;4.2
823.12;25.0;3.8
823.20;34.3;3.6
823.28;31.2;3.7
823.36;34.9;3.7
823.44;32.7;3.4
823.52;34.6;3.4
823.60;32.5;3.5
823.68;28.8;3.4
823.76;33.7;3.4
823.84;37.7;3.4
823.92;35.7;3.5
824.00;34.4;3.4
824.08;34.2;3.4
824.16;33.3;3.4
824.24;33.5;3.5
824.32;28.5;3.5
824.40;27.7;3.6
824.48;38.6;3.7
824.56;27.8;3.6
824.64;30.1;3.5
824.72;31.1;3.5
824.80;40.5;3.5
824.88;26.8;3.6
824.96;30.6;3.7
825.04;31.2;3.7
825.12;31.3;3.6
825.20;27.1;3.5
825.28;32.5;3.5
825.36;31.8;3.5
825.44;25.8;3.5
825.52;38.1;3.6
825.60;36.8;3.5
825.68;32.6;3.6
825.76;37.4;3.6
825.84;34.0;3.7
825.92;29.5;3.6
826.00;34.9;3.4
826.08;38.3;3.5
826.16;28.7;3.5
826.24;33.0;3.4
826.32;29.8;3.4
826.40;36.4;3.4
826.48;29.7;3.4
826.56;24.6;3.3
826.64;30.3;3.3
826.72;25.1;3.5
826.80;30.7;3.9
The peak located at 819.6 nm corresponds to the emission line [S II] 6716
